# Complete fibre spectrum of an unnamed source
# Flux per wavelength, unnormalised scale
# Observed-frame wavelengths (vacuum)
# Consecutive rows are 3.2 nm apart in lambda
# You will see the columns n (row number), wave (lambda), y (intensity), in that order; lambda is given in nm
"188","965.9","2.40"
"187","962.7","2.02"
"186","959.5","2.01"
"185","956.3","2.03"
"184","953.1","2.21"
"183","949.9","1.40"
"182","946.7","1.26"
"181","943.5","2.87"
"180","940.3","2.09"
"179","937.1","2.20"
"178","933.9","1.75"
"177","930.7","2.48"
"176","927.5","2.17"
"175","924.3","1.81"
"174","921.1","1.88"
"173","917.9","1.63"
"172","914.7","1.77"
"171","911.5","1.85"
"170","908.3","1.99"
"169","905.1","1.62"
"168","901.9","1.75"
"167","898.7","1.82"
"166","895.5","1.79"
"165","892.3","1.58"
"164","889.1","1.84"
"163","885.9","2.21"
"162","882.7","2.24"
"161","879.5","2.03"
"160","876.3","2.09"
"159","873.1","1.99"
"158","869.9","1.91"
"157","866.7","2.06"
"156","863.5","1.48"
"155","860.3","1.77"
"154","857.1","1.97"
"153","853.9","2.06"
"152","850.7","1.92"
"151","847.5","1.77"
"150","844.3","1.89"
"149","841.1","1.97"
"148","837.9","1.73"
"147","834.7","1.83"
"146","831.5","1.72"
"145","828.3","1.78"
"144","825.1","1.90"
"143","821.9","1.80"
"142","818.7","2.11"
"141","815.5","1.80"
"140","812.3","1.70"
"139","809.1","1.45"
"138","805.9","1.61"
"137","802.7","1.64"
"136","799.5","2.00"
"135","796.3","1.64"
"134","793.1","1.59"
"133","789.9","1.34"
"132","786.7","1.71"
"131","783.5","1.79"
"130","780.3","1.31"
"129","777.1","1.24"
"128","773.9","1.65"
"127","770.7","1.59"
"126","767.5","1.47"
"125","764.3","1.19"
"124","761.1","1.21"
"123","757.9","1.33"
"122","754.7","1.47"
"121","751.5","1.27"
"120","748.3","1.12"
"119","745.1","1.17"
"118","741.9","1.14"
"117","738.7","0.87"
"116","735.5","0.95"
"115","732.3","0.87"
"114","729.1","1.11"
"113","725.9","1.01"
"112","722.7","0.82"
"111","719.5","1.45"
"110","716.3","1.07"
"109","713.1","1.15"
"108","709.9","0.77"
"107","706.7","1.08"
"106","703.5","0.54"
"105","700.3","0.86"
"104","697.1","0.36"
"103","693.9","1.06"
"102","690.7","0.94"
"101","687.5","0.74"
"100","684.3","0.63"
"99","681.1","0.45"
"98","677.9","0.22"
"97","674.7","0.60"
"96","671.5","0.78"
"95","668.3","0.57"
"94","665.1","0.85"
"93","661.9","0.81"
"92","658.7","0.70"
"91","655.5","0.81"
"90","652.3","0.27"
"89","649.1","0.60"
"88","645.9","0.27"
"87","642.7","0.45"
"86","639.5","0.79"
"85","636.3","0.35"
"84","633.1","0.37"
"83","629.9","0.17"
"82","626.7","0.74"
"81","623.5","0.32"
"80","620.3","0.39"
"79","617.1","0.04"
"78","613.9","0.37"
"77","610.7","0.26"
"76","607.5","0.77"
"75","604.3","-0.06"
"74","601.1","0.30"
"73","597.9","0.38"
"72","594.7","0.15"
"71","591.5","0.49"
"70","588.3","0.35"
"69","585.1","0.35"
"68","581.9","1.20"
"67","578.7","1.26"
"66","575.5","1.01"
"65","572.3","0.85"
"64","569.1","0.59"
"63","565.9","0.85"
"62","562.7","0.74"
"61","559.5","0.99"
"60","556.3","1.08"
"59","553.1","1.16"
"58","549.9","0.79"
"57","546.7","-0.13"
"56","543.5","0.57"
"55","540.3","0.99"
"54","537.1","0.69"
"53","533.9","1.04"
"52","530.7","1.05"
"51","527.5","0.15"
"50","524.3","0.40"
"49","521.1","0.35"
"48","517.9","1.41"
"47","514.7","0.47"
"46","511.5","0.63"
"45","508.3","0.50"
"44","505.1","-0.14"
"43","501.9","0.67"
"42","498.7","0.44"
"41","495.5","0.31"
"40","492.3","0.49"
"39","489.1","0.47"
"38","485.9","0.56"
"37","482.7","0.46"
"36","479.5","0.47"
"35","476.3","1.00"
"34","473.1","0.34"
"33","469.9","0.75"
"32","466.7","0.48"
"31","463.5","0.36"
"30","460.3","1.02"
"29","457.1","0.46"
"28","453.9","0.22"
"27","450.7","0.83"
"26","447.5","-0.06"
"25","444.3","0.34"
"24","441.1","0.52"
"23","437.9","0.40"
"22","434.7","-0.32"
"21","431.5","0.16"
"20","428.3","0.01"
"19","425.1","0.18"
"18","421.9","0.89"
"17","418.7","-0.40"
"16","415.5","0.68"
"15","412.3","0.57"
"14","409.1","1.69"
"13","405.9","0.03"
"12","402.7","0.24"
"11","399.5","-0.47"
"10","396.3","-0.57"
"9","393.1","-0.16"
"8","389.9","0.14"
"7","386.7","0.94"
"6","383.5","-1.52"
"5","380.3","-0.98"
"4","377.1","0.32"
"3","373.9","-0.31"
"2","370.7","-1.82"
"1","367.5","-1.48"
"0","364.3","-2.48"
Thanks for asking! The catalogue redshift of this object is 0.77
